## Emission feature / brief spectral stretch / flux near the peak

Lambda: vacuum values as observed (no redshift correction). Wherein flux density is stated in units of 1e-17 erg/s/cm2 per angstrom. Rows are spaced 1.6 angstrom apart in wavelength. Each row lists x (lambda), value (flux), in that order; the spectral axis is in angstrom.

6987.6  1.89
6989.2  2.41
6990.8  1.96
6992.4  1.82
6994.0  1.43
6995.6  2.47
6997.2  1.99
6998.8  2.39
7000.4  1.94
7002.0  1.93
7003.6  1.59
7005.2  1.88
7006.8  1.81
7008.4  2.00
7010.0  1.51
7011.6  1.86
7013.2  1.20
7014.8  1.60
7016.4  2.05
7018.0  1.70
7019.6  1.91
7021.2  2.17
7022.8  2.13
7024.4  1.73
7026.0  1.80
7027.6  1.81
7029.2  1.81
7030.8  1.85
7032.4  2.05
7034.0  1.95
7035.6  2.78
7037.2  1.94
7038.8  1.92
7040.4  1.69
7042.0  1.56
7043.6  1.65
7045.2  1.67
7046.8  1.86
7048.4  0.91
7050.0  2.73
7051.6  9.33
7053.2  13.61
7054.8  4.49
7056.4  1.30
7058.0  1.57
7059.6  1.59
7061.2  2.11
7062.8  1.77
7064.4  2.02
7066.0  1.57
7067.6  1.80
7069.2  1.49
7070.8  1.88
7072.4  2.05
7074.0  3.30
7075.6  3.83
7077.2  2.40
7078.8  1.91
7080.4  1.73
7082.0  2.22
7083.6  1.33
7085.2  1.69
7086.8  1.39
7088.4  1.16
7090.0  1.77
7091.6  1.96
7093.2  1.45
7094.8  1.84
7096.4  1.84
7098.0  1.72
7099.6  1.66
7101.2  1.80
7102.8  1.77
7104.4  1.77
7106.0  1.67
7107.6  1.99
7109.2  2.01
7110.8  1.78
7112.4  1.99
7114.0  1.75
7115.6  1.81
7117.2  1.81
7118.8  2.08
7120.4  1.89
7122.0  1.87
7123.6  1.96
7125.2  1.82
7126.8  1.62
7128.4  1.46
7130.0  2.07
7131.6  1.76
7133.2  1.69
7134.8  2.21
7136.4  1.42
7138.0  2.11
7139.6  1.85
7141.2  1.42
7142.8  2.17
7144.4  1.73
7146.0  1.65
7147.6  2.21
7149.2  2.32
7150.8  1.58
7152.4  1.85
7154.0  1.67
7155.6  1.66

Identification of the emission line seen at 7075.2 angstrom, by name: [N II] 6583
